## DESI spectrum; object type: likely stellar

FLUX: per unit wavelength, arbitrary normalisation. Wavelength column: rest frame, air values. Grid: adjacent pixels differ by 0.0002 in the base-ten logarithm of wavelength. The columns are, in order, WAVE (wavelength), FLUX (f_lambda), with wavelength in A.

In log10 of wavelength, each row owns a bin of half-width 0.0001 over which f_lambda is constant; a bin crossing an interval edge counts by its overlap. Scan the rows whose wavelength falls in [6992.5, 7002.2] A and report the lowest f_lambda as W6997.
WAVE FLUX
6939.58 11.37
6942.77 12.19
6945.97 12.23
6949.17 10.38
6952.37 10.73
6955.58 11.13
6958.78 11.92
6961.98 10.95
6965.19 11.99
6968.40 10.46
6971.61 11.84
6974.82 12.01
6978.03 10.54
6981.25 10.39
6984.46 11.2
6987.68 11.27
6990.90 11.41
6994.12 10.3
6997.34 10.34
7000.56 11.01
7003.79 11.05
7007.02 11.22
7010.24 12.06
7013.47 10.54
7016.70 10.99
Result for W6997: 10.3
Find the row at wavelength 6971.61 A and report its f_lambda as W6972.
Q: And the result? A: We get 11.84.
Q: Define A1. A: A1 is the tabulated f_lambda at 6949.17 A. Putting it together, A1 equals 10.38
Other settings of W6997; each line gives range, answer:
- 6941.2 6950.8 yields 10.38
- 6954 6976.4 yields 10.46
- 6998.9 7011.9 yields 11.01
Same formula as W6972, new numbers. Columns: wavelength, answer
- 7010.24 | 12.06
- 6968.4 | 10.46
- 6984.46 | 11.2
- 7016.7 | 10.99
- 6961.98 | 10.95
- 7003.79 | 11.05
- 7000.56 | 11.01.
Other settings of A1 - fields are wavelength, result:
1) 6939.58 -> 11.37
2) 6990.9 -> 11.41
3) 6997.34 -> 10.34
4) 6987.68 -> 11.27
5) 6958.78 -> 11.92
